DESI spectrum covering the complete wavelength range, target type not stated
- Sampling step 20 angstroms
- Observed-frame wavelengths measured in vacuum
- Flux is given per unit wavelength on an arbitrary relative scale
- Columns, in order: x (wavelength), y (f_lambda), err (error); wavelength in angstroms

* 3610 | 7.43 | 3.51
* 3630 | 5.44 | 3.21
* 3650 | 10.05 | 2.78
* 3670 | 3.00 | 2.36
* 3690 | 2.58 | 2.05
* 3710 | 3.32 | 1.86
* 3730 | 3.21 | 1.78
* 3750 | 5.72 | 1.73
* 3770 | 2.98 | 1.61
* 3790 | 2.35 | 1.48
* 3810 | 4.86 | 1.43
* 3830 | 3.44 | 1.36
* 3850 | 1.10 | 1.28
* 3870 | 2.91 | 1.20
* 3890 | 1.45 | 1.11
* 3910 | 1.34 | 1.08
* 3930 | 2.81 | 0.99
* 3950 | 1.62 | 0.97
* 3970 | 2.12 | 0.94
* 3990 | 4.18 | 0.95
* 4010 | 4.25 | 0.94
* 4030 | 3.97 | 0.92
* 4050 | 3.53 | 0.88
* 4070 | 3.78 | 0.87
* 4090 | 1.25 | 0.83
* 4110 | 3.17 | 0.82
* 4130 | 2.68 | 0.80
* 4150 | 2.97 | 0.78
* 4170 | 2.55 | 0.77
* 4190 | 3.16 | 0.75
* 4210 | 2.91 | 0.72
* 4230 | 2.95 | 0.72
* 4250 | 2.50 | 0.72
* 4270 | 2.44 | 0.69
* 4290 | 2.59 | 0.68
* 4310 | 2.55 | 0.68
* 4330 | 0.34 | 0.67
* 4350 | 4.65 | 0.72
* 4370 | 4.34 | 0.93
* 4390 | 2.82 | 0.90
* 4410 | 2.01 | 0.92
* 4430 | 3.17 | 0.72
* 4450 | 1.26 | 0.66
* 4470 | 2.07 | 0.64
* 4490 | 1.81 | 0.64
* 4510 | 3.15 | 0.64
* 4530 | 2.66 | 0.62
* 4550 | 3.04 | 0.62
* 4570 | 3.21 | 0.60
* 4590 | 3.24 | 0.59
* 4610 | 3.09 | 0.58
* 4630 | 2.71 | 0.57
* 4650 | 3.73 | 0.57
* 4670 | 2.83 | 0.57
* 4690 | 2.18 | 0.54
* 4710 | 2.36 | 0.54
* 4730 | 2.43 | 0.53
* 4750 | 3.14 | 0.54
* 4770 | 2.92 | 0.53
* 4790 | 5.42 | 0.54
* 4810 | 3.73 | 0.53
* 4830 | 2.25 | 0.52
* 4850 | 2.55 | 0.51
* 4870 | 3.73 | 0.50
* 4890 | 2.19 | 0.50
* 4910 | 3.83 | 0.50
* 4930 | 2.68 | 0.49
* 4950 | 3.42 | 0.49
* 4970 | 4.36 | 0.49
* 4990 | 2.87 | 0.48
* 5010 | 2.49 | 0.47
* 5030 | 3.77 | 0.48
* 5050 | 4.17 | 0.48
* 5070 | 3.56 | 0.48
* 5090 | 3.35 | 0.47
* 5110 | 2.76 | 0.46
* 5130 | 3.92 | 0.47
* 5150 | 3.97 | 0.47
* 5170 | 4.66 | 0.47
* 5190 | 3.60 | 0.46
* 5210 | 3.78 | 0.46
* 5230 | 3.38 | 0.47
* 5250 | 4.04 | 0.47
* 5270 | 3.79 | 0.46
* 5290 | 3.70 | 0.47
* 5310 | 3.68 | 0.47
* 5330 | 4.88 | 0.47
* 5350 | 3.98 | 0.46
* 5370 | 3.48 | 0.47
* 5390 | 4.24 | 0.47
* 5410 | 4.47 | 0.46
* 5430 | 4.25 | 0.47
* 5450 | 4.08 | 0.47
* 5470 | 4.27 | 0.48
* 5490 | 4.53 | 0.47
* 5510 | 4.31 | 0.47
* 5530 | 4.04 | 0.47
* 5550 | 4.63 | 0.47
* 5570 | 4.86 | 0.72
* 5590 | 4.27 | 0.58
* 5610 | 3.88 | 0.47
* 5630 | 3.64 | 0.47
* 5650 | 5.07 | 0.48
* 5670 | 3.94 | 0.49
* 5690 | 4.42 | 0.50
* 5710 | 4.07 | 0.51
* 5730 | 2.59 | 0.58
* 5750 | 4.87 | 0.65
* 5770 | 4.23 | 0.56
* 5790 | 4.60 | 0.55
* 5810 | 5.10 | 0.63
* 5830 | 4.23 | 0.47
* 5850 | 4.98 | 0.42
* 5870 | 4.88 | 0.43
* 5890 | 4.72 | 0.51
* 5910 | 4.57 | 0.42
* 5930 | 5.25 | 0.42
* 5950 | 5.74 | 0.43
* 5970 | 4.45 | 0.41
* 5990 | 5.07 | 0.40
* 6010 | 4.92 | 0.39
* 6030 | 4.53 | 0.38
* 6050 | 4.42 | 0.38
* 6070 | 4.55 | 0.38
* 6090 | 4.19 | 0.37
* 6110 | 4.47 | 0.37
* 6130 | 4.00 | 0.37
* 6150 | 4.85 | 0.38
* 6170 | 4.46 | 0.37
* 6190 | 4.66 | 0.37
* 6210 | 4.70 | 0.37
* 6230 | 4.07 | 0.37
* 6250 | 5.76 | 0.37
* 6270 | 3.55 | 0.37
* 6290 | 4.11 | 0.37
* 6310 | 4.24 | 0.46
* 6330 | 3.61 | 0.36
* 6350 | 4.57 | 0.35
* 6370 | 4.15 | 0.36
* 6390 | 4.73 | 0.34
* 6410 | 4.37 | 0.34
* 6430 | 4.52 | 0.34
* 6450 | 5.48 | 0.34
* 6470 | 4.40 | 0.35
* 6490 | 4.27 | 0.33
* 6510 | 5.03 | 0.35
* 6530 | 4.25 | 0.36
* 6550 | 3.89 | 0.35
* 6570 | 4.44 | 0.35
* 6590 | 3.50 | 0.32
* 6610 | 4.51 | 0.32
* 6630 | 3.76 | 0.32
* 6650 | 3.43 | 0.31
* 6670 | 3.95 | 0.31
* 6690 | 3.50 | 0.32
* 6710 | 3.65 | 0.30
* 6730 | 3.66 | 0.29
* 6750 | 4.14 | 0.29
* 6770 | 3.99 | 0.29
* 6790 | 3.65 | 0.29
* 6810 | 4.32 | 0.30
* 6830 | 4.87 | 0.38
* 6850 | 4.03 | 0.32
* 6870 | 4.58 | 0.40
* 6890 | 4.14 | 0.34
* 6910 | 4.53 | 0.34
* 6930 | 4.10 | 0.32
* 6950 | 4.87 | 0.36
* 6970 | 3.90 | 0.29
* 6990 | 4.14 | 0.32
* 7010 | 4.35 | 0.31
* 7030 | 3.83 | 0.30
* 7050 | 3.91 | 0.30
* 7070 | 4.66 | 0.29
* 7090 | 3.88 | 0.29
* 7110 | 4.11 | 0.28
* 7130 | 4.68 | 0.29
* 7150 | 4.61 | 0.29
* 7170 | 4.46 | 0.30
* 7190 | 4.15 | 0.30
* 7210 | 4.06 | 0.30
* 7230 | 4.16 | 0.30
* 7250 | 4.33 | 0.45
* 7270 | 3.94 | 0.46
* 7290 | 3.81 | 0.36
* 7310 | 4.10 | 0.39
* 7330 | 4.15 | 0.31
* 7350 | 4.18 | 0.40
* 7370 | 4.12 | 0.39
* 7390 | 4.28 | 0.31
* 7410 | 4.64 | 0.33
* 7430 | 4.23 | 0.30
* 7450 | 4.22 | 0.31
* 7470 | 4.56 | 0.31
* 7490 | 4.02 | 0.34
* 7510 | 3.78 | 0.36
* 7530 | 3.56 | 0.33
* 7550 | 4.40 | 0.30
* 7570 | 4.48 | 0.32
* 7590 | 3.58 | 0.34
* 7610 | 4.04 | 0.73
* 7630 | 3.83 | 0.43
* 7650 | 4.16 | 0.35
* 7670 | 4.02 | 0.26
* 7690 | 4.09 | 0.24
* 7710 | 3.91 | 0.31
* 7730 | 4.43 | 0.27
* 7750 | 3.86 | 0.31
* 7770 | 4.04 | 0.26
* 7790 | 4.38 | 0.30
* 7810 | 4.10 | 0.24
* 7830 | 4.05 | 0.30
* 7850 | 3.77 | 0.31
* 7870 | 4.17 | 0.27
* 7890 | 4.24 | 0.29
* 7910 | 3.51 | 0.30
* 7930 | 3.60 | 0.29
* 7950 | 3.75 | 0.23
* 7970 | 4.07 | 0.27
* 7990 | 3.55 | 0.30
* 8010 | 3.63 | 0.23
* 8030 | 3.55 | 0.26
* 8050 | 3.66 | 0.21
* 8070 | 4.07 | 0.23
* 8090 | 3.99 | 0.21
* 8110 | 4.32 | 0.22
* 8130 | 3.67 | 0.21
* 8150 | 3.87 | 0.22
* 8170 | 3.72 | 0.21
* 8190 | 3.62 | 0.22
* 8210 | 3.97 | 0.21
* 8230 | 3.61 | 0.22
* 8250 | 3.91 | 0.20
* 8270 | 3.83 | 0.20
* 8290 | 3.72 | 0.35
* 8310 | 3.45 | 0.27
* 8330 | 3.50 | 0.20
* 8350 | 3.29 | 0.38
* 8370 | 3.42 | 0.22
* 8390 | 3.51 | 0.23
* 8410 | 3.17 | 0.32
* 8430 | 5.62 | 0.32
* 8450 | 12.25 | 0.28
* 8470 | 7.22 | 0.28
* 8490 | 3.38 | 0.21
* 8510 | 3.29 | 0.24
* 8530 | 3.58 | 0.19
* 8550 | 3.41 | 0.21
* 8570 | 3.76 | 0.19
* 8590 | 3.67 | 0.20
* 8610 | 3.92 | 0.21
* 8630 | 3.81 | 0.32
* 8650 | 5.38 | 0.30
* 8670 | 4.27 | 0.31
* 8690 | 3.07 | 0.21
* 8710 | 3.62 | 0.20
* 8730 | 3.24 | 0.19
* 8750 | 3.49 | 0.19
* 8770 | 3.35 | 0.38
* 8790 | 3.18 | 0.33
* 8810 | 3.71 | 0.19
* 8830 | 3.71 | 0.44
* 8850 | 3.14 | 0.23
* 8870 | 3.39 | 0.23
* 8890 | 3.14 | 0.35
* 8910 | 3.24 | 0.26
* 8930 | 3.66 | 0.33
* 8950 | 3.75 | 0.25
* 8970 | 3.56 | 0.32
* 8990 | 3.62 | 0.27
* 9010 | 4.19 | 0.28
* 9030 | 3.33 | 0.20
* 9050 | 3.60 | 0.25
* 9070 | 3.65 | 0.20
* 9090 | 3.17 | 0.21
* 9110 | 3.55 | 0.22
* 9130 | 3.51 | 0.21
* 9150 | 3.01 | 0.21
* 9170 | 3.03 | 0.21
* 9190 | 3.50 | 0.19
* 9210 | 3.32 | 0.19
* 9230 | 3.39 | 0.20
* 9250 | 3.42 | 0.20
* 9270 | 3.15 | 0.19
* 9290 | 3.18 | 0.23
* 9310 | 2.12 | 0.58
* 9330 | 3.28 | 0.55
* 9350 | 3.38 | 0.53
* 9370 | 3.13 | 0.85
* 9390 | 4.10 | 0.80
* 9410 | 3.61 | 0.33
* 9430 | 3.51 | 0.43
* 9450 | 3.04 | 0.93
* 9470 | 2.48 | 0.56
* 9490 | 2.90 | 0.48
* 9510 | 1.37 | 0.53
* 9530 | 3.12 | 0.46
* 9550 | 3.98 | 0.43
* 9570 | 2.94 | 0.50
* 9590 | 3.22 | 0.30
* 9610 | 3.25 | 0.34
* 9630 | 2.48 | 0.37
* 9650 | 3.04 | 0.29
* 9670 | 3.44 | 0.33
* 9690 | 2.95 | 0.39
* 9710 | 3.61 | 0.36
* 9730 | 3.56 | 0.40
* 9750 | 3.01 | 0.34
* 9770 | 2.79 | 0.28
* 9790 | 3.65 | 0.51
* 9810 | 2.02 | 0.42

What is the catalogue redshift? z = 0.29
